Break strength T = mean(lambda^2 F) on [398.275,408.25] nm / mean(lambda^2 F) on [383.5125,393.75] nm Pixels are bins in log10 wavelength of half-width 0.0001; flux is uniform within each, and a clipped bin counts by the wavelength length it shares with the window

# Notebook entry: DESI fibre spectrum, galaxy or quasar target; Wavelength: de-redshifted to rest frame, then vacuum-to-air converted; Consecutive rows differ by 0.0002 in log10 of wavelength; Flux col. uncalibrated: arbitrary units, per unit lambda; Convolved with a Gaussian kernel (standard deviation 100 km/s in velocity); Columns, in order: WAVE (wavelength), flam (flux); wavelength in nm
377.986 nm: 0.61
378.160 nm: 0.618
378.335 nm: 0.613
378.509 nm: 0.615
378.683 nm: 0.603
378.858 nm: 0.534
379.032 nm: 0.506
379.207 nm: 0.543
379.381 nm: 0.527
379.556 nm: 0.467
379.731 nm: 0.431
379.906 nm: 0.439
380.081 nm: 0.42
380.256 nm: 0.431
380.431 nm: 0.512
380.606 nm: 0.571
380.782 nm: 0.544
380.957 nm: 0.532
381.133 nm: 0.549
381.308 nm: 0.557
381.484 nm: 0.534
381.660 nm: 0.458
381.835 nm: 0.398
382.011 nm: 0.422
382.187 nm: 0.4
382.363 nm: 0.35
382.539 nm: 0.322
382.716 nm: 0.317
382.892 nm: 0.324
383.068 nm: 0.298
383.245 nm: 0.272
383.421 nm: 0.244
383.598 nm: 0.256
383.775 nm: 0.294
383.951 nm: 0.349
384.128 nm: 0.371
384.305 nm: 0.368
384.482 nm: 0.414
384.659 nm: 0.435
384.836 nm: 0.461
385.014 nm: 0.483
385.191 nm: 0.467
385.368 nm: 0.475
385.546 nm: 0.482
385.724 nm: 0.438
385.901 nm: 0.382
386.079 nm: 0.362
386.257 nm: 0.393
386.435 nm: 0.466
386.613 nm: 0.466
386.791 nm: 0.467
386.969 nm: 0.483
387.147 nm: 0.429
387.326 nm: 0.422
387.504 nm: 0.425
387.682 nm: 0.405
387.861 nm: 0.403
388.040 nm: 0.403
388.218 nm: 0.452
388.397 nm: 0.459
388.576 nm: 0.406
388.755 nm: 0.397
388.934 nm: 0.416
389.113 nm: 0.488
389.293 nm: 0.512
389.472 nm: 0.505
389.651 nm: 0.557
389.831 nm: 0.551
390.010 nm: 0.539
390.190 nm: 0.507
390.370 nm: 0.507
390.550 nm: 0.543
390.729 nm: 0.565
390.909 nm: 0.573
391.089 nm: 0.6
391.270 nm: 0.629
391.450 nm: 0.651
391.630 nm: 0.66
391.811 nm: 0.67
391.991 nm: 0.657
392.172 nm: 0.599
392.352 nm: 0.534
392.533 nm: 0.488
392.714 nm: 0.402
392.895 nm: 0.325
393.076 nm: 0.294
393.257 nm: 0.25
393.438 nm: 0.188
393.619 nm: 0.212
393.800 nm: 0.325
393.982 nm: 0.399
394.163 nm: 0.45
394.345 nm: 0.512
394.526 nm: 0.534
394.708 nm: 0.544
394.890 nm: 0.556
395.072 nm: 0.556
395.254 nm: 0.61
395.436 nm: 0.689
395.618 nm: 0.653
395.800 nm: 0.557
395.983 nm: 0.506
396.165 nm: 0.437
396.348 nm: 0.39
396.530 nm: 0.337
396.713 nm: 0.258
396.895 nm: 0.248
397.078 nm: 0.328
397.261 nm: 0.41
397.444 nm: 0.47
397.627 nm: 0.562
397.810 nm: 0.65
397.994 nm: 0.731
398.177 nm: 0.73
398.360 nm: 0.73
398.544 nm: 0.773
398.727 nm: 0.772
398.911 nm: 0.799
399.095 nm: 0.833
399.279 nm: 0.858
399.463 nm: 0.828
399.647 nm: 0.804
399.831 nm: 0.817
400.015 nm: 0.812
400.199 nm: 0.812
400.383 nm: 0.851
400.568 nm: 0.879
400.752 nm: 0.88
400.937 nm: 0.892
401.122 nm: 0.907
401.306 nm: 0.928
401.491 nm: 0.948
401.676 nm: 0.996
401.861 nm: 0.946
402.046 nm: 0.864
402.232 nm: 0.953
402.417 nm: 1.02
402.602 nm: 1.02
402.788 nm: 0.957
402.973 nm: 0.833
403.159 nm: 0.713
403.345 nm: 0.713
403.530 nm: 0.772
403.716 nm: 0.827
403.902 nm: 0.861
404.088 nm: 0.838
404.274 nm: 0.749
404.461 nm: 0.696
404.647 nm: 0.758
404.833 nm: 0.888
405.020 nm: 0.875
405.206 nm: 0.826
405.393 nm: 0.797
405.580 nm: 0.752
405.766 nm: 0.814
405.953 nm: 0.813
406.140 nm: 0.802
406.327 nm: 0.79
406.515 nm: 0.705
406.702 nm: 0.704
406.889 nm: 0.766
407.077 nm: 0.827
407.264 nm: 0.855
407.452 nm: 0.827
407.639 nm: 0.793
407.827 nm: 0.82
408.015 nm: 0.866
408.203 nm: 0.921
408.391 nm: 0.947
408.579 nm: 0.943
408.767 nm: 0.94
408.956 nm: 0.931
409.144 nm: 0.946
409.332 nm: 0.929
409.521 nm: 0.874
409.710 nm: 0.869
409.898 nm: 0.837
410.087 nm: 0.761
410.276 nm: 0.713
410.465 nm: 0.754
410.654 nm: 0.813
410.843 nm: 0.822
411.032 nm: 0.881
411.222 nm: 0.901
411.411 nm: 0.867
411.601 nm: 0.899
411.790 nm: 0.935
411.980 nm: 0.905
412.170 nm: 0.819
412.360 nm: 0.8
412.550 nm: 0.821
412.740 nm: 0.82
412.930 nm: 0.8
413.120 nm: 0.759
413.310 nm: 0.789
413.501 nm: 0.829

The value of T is 2.0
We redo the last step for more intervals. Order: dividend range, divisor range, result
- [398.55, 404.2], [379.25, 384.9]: 2.30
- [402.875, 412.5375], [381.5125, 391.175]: 2.14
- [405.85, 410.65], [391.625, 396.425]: 1.88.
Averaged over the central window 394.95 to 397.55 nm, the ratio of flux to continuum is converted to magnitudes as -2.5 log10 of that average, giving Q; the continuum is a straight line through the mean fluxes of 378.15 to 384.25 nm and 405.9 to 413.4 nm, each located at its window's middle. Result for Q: 0.37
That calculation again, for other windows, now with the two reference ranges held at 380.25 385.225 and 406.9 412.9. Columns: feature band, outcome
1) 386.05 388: 0.12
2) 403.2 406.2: -0.04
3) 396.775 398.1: 0.33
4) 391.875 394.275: 0.40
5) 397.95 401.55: -0.20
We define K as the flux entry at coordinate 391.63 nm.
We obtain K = 0.66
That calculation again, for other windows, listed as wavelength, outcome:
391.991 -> 0.657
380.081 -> 0.42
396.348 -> 0.39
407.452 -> 0.827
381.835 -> 0.398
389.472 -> 0.505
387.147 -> 0.429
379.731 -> 0.431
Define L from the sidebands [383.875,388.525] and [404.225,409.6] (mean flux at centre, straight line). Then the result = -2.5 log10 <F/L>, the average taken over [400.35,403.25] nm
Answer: -0.24 mag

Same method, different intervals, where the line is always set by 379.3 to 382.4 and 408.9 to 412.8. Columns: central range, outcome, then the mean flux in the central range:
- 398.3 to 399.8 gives -0.14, 0.801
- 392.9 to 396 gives 0.38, 0.456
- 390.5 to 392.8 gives 0.05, 0.583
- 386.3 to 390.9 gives 0.21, 0.472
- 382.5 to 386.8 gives 0.34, 0.384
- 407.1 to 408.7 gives -0.07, 0.871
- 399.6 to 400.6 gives -0.16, 0.828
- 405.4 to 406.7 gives 0.02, 0.775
